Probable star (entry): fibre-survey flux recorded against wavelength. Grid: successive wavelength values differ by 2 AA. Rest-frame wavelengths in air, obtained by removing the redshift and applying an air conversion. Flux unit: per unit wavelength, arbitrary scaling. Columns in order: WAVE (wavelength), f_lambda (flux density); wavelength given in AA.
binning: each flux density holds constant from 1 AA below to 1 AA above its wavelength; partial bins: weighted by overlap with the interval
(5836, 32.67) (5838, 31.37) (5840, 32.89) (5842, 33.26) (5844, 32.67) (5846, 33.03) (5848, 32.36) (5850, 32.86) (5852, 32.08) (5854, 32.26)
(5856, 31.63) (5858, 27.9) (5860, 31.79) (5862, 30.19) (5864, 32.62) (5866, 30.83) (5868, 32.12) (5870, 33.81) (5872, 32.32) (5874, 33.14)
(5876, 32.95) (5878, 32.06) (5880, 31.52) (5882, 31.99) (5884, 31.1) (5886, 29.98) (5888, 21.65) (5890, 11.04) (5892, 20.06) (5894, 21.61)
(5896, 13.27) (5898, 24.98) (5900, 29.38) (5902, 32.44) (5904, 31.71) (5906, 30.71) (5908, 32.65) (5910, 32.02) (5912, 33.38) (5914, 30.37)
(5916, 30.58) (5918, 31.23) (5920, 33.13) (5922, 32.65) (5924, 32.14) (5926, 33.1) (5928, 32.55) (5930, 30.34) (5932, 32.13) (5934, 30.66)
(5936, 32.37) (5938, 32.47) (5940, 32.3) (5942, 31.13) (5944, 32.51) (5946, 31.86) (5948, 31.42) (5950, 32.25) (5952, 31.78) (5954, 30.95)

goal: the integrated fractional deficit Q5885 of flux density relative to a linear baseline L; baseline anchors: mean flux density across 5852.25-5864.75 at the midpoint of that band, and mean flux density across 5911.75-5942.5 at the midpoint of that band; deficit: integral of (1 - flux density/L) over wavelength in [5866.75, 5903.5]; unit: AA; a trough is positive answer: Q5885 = 4.4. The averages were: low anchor 31.1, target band 27.6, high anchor 31.9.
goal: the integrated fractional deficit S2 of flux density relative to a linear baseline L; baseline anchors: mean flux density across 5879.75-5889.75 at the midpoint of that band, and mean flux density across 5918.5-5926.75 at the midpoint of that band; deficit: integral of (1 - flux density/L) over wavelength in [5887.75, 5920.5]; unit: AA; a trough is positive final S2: 3.59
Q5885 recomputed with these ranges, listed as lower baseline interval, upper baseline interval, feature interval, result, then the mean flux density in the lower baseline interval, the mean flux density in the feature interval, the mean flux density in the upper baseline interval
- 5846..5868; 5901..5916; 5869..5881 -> -0.4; 31.6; 32.6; 31.8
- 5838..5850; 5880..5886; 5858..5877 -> -0.1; 32.7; 32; 31.3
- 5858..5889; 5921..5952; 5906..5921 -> -0.1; 31.1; 31.8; 32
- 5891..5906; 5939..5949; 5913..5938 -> -2.3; 25.2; 31.8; 31.8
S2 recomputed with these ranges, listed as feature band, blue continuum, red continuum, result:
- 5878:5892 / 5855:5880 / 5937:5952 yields 2.5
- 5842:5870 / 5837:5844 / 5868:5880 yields 0.6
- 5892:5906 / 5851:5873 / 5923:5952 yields 2.7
